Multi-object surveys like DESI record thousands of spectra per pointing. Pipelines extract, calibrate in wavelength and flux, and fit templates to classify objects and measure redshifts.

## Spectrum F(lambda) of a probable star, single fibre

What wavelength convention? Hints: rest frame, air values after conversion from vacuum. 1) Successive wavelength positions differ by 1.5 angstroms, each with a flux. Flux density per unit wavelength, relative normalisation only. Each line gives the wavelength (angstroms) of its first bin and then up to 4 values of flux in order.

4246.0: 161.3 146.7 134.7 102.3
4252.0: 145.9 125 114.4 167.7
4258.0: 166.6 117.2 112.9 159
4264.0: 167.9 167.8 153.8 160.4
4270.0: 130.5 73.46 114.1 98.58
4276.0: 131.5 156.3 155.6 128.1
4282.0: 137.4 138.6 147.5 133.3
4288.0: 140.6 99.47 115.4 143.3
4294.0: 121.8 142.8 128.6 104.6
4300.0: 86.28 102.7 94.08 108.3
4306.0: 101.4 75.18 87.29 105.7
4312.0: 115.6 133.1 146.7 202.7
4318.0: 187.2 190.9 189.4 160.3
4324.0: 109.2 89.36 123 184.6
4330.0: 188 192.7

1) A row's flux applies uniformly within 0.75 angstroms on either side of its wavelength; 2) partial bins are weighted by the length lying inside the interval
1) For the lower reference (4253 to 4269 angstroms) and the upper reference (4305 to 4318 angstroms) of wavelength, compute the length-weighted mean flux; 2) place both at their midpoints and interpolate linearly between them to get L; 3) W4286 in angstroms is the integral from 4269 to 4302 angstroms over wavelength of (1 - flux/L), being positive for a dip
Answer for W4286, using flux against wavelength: 2.8 angstroms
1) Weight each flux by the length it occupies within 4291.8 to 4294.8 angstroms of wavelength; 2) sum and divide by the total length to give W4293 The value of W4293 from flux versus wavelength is 133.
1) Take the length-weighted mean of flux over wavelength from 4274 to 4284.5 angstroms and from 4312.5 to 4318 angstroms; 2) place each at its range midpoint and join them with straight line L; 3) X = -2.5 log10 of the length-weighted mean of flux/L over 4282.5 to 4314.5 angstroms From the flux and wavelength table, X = 0.27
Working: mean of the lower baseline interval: 136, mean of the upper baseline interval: 162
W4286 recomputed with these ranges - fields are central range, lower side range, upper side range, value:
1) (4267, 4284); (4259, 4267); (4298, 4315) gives 0.4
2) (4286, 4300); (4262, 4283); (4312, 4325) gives 2.3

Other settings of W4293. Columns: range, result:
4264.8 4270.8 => 152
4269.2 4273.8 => 107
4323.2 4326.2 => 100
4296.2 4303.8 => 104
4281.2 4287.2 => 139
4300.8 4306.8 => 101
